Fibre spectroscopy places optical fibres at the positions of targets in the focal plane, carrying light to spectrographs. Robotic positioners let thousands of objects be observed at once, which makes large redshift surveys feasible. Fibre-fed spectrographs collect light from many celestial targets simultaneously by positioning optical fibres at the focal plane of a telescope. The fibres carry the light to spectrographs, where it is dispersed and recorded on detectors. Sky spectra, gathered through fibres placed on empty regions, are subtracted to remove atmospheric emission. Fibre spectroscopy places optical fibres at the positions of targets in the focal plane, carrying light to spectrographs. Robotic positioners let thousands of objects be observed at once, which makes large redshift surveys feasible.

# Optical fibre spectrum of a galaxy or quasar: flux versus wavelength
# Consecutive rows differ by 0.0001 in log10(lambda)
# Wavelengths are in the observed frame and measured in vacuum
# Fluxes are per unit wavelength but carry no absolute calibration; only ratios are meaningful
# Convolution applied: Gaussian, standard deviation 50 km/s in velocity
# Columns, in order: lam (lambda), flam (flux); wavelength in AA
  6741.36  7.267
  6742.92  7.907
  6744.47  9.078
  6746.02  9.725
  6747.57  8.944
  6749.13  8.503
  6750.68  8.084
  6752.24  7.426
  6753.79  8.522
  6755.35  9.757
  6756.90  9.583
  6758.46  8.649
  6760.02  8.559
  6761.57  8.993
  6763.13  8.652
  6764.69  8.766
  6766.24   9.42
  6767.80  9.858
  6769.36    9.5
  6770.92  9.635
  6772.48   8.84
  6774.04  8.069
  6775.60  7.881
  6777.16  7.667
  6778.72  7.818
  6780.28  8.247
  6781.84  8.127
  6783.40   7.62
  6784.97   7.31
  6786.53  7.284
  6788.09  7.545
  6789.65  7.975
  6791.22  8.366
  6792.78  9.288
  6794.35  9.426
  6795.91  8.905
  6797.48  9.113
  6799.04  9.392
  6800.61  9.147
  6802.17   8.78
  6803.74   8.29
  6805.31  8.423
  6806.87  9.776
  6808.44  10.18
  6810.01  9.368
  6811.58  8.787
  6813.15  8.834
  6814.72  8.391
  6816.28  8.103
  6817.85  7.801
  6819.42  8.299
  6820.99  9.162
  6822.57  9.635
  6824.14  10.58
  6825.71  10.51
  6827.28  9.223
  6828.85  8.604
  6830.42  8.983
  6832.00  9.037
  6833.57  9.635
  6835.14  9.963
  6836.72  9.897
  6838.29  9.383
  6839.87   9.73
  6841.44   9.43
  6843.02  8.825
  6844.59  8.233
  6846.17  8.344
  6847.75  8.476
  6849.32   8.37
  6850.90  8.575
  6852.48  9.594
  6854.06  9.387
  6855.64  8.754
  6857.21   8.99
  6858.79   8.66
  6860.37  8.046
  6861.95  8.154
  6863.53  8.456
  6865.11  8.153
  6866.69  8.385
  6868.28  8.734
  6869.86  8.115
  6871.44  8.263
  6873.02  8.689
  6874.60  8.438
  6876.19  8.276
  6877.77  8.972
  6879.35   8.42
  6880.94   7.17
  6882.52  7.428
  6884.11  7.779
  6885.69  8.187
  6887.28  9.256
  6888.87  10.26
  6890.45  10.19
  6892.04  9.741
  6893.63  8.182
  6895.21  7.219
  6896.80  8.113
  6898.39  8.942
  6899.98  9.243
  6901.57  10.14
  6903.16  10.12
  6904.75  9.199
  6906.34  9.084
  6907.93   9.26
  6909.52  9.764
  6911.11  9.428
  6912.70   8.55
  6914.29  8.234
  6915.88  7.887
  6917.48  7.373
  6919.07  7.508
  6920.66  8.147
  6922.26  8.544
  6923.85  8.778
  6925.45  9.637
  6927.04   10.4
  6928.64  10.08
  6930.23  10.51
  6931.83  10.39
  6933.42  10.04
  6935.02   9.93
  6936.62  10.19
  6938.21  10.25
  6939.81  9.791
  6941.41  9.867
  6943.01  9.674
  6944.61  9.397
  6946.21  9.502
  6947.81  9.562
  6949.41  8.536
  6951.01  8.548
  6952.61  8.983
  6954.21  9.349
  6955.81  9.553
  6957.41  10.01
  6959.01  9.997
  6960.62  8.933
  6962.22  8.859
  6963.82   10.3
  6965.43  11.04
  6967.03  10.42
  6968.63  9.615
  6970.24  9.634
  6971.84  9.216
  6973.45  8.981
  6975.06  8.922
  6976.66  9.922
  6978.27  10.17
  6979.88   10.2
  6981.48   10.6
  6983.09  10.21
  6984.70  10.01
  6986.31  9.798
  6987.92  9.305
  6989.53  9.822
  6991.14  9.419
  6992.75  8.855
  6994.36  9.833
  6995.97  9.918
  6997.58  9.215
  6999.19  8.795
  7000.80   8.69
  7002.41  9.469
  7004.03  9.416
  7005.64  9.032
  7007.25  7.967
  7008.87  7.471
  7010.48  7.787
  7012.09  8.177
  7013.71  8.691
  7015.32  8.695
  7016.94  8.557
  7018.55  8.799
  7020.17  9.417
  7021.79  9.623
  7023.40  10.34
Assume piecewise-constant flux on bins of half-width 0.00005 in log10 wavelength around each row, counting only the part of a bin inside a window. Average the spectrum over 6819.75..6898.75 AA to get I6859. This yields 8.83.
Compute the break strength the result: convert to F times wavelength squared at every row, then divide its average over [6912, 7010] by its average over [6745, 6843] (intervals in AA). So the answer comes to 1.11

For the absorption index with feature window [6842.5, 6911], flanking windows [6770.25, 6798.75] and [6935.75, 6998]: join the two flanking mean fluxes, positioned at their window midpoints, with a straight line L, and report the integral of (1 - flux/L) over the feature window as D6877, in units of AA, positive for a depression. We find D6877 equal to 2.0 AA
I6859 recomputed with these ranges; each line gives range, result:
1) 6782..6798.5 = 8.29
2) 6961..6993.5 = 9.76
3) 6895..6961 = 9.27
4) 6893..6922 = 8.69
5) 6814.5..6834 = 9.09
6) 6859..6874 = 8.35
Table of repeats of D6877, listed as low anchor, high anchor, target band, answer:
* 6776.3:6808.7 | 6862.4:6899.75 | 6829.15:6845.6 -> -1.5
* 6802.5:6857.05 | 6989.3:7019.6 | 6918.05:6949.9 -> -2.1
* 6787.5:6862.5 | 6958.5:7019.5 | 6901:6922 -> 0.8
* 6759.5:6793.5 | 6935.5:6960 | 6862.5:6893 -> 1.7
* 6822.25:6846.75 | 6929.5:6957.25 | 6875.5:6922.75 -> 4.2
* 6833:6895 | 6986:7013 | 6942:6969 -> -2.0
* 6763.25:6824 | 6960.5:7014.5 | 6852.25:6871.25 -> 0.7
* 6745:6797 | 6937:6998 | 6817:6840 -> -1.2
